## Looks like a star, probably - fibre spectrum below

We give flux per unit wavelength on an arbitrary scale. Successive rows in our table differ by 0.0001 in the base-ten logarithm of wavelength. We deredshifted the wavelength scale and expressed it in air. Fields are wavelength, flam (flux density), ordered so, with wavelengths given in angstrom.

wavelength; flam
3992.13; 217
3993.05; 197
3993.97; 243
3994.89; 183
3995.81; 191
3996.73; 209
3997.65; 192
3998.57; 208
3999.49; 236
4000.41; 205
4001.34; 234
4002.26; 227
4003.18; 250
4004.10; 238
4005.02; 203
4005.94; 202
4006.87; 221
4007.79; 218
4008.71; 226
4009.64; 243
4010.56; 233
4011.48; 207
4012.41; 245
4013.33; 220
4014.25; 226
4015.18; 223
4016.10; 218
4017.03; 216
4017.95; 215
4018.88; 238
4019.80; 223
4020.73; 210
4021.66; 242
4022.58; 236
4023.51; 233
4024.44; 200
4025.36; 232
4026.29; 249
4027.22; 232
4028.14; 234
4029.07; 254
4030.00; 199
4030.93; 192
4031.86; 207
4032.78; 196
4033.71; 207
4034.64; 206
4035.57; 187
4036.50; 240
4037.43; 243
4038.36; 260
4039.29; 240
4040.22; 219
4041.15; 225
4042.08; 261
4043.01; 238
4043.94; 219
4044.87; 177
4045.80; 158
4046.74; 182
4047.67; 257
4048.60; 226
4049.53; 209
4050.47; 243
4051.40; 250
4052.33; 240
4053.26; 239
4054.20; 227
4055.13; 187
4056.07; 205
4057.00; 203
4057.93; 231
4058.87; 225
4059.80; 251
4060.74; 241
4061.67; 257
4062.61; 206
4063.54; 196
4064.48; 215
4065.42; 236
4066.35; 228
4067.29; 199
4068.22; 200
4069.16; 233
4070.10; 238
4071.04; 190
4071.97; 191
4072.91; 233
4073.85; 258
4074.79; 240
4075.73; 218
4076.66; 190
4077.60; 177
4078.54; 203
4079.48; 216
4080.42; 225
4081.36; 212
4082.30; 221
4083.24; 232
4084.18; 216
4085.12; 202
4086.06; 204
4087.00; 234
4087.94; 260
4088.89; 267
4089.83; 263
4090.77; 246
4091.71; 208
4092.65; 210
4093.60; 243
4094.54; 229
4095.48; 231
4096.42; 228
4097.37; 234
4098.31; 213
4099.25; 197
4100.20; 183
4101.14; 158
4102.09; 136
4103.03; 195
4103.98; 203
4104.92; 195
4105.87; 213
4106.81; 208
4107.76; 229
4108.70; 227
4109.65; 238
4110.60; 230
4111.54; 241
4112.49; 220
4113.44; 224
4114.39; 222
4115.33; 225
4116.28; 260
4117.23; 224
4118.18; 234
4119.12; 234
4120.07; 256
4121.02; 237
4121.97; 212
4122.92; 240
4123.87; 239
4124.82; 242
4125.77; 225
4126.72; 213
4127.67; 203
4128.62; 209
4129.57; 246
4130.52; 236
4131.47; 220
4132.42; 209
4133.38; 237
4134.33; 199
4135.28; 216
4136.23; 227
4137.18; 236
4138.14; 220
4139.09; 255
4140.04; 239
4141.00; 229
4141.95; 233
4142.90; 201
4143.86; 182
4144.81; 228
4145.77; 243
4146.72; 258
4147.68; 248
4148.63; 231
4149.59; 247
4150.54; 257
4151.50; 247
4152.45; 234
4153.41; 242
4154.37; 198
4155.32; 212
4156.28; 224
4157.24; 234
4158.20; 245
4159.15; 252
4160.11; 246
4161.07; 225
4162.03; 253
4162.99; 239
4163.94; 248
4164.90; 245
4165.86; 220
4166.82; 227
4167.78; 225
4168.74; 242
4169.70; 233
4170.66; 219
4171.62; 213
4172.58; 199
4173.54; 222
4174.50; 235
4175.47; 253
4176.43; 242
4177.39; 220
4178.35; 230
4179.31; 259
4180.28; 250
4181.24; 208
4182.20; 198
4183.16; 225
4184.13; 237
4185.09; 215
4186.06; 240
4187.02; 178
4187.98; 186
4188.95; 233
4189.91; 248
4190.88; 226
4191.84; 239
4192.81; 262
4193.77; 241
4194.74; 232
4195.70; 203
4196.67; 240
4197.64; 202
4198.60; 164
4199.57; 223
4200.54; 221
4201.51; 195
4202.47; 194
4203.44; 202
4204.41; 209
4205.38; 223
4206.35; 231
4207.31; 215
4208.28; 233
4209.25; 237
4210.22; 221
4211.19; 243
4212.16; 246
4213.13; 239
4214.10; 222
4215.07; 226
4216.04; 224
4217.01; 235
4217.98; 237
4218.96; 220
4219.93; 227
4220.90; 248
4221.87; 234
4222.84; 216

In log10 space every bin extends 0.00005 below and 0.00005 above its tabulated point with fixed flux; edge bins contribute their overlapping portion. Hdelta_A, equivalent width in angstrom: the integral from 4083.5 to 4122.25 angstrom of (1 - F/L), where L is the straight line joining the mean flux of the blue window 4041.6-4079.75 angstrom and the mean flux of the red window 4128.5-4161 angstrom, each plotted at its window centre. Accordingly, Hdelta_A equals 0.6 angstrom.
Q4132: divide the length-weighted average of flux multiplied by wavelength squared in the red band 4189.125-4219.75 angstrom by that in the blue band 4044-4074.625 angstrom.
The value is 1.1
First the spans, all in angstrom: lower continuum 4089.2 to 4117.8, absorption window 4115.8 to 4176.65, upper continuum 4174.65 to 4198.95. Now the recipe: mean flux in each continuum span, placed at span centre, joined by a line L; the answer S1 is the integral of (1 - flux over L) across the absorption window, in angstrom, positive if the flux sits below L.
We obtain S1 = -2.5 angstrom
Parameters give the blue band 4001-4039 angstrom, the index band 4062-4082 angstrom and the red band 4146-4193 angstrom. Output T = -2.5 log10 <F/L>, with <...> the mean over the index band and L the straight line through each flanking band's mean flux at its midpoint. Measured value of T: 0.06 mag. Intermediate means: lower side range 224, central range 215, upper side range 232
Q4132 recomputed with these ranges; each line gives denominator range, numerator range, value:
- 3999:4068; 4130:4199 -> 1.09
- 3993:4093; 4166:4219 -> 1.09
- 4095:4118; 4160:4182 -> 1.12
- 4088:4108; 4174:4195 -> 1.12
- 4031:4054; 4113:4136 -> 1.07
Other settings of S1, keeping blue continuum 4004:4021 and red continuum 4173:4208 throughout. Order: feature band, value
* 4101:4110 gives 0.85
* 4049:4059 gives -0.06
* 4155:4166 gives -0.77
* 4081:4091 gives -0.46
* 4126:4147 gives -0.19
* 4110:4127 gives -0.78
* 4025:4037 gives 0.22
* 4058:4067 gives -0.23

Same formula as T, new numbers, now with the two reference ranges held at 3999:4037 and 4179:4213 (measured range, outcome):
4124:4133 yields 0.00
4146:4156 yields -0.07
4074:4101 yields 0.01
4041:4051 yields 0.02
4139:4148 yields -0.04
